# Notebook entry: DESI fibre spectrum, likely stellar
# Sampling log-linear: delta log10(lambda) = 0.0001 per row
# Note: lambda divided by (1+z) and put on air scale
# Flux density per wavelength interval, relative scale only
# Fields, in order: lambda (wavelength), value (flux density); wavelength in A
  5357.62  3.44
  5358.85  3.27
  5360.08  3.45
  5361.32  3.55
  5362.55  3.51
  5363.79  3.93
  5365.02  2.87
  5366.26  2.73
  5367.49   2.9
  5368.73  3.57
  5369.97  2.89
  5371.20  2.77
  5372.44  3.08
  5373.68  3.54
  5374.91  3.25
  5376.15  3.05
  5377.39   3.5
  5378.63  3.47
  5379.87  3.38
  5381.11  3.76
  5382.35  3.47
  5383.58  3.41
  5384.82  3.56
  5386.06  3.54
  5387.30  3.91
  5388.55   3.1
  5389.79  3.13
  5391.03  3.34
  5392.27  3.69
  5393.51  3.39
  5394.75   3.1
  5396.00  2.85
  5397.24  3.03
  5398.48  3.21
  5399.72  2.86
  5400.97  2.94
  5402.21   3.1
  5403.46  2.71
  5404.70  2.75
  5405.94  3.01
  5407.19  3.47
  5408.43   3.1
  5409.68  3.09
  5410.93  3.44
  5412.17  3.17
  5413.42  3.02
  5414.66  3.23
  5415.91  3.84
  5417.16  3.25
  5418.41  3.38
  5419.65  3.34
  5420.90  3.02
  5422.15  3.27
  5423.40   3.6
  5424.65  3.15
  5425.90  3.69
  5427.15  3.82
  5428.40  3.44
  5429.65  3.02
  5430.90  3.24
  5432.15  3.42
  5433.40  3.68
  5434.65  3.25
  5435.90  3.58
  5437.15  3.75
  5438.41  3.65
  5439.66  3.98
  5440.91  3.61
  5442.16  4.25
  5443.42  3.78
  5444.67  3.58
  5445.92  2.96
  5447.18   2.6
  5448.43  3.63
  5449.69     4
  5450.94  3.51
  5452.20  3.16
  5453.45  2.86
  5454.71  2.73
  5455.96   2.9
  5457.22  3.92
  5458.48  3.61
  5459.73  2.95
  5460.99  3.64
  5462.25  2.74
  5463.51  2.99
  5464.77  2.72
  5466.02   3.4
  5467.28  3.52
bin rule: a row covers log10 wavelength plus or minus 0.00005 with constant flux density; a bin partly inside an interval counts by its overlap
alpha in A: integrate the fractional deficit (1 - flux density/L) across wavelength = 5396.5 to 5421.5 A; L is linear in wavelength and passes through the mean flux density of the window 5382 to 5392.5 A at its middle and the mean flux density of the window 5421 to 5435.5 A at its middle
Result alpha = 2.0 A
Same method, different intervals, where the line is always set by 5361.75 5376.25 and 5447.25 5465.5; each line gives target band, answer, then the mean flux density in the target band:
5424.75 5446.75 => -2.32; 3.55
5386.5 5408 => 0.28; 3.15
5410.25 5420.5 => -0.39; 3.33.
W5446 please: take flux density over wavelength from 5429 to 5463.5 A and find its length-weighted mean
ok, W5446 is 3.4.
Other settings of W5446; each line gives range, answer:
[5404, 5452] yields 3.41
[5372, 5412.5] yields 3.26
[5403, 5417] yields 3.18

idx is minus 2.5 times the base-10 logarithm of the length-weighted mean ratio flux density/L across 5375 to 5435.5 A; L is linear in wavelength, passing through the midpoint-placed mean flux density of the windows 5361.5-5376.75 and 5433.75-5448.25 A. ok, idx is 0.02 mag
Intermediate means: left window 3.19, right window 3.55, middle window 3.3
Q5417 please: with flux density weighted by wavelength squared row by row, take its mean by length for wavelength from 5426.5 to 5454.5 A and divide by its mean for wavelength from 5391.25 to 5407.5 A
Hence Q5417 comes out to 1.1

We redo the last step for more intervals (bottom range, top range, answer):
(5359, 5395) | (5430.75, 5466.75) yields 1.04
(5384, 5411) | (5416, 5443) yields 1.11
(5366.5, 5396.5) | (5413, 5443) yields 1.07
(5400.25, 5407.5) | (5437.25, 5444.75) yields 1.30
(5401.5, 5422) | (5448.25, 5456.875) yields 1.04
